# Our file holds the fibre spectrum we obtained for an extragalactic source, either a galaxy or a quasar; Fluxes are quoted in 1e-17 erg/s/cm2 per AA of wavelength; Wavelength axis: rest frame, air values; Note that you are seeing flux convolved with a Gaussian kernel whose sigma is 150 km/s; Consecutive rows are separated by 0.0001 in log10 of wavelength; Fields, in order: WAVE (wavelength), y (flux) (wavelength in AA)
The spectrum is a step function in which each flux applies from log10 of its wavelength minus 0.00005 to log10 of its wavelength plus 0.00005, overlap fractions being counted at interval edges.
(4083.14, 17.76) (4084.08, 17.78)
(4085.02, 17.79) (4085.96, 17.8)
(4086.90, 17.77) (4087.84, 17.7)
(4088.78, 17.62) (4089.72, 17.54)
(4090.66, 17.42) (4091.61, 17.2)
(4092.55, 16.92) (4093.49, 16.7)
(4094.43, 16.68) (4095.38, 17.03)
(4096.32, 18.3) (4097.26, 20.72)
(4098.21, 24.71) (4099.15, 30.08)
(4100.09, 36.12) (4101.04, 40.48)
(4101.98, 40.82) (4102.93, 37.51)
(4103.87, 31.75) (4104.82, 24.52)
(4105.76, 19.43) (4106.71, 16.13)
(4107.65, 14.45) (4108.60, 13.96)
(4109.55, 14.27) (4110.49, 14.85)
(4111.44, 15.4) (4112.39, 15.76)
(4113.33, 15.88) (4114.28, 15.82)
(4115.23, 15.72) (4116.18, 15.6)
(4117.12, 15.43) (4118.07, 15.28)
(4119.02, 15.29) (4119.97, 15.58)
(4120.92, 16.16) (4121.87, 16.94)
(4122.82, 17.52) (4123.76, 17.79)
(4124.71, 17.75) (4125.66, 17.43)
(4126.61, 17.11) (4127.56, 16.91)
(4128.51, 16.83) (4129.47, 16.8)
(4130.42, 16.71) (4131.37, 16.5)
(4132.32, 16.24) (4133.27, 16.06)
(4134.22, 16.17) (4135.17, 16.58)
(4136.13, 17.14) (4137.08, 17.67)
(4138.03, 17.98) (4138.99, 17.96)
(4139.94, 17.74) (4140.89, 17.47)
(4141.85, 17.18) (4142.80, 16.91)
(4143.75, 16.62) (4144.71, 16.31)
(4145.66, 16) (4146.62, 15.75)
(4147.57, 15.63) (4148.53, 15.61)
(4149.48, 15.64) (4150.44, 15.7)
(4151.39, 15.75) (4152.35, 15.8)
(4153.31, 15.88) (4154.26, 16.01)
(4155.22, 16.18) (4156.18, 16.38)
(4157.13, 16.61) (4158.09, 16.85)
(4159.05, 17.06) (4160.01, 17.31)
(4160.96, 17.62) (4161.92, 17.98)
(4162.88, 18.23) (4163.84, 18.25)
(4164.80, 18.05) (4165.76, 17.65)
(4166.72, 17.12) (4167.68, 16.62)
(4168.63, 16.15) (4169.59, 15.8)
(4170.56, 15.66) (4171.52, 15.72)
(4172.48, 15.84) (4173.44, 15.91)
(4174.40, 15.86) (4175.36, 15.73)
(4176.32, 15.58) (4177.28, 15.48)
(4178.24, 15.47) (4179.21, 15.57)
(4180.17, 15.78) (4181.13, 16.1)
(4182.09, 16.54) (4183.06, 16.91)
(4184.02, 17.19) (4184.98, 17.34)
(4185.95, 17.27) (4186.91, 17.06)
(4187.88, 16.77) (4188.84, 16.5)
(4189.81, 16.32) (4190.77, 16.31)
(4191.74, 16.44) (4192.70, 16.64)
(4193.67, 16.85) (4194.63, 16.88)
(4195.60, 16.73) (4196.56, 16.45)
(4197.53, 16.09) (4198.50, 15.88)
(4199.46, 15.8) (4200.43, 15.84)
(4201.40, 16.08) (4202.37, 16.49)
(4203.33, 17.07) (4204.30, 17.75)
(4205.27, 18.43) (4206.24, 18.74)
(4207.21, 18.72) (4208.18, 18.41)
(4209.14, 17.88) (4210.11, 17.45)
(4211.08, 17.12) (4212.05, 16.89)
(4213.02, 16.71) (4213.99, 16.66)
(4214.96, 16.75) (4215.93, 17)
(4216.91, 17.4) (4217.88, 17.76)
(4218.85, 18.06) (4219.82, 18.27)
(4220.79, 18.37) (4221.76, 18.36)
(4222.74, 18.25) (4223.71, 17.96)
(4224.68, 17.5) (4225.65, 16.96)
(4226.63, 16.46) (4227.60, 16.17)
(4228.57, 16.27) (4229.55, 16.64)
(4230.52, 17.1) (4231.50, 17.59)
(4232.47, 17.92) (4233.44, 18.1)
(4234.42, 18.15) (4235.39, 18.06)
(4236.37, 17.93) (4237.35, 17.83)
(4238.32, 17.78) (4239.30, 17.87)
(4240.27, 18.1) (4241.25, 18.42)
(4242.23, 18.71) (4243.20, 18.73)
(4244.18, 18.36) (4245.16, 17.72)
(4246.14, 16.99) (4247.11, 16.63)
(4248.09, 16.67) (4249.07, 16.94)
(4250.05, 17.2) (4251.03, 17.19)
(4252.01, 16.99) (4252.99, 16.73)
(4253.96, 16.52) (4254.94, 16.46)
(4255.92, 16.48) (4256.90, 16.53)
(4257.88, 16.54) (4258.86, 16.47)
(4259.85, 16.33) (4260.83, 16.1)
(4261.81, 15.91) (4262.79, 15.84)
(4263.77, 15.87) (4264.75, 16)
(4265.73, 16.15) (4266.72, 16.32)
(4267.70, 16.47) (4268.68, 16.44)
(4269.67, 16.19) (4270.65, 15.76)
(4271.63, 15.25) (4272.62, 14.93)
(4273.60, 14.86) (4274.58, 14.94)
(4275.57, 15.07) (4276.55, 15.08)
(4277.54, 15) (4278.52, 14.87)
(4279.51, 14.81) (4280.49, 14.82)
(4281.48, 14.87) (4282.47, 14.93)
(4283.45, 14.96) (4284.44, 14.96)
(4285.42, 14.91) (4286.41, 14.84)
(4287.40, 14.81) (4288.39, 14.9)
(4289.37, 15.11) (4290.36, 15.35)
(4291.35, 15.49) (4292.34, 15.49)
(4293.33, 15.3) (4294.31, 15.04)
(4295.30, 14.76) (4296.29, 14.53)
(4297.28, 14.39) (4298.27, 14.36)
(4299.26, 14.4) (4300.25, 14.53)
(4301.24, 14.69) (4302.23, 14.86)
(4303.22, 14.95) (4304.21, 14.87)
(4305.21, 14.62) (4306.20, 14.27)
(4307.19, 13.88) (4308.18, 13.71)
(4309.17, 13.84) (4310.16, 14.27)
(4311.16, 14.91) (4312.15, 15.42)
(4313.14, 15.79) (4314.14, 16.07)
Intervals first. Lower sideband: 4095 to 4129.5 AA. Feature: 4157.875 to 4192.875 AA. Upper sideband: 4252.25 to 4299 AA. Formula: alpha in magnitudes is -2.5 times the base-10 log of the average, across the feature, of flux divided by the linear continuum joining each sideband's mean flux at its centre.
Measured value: 0.106 mag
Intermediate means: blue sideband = 20.1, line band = 16.6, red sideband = 15.5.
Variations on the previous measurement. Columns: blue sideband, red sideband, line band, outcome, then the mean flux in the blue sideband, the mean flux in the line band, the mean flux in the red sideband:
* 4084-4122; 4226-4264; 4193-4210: 0.06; 19.9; 17.1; 17.1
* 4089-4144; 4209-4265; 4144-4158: 0.16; 19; 16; 17.2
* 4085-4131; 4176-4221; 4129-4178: 0.10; 19.4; 16.6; 16.9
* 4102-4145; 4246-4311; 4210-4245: -0.09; 17.7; 17.6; 15.4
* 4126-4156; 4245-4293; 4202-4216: -0.09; 16.5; 17.5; 15.8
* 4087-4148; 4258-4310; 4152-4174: 0.06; 18.7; 16.7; 15.1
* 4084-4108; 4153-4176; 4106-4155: 0.19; 22.5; 16.3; 16.7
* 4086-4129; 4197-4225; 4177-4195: 0.09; 19.6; 16.5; 17.4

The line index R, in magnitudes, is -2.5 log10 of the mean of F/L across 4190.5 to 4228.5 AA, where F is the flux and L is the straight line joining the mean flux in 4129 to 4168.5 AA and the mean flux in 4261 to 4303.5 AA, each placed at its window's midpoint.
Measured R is -0.073 mag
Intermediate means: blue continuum 16.8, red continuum 15.2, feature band 17.2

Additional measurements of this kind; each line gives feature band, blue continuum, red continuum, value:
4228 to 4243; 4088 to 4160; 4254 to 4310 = -0.11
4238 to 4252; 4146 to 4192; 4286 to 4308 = -0.14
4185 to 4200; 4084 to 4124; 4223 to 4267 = 0.10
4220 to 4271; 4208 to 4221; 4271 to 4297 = -0.05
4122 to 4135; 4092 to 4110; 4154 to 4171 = 0.22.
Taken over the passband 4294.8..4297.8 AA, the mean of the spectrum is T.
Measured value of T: 14.5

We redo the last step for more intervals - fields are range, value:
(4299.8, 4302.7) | 14.7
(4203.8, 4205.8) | 18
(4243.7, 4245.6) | 18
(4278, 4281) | 14.8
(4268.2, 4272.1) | 15.9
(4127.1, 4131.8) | 16.7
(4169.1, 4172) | 15.7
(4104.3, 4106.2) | 22.2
